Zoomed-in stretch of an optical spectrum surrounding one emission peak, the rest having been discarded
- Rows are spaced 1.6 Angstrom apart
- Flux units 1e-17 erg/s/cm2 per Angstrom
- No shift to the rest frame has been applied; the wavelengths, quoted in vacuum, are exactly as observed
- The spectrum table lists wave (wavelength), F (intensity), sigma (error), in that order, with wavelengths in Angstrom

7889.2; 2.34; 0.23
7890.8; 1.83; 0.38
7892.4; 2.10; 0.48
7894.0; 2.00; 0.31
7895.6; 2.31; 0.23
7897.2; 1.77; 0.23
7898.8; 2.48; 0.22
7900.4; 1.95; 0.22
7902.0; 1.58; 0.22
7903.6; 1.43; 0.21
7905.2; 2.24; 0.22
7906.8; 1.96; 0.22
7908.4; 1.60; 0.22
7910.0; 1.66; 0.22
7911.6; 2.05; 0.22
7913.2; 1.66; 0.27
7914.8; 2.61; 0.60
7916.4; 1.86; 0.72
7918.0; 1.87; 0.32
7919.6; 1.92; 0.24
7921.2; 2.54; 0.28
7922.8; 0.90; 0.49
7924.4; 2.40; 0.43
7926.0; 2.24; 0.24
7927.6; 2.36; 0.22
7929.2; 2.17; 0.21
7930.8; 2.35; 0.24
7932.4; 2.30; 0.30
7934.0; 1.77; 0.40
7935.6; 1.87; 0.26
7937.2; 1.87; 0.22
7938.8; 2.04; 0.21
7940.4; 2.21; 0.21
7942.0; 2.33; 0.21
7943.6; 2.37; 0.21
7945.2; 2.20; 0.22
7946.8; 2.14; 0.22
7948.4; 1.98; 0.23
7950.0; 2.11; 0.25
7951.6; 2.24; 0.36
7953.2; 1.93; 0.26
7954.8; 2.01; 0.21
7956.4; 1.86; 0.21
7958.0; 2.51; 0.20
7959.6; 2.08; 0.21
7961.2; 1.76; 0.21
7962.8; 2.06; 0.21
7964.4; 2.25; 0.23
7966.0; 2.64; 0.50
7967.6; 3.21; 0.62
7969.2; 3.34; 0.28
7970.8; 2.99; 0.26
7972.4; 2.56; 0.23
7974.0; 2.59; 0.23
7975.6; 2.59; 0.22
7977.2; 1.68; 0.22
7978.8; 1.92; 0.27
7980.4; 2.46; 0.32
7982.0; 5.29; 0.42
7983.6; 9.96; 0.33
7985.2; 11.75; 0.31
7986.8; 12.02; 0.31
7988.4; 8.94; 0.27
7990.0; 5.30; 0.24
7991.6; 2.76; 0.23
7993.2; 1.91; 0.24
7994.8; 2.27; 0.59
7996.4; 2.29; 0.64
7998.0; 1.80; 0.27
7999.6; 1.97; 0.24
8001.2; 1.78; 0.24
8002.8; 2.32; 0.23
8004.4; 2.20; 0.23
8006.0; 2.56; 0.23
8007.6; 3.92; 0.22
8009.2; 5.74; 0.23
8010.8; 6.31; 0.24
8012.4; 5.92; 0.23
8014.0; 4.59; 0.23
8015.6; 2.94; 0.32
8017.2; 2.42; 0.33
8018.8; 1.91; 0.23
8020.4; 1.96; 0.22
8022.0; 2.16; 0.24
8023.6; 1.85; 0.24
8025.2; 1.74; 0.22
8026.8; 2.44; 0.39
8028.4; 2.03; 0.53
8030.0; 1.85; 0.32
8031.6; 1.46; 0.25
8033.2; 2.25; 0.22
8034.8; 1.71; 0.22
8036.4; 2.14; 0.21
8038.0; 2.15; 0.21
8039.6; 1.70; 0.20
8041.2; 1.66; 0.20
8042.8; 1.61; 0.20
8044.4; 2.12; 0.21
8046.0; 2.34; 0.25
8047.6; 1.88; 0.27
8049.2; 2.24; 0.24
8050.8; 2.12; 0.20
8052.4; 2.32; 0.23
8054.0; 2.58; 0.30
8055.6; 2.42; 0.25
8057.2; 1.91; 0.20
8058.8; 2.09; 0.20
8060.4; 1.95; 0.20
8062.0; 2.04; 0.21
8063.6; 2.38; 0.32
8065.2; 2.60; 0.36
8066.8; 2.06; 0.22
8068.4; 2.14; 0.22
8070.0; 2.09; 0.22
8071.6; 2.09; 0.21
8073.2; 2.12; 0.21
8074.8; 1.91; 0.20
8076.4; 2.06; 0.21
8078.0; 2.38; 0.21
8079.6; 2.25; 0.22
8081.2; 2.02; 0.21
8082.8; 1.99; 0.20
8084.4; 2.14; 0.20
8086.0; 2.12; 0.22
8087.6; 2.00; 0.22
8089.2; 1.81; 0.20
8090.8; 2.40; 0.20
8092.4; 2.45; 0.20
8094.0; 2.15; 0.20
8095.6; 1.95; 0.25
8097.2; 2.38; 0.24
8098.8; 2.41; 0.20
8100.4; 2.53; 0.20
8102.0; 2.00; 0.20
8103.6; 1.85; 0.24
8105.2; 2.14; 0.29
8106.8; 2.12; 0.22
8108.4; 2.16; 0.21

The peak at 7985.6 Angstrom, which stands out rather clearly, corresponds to H-alpha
